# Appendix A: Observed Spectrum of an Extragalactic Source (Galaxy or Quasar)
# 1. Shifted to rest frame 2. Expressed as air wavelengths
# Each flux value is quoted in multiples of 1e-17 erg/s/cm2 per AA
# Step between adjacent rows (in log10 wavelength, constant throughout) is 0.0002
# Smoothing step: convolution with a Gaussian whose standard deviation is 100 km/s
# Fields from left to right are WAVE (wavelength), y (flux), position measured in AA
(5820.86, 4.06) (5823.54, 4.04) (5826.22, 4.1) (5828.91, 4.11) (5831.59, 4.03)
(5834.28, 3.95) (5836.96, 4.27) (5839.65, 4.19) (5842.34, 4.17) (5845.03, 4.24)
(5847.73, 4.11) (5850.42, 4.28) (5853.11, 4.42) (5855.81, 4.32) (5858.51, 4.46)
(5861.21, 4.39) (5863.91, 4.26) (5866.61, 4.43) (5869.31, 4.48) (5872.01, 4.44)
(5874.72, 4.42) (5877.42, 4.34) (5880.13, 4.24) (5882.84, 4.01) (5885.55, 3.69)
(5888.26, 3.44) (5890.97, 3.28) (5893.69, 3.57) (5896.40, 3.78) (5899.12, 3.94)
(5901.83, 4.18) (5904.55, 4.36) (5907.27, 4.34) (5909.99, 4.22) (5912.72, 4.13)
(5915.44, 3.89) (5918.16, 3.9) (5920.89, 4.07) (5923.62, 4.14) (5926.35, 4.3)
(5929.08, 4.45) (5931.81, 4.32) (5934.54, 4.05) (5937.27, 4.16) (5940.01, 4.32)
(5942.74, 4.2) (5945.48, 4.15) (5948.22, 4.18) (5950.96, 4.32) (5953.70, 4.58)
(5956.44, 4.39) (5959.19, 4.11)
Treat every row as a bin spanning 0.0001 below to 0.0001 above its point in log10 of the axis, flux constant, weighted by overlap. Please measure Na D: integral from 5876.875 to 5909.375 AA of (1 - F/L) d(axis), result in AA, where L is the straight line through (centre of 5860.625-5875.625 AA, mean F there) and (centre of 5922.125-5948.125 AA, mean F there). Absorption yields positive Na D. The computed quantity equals 3.1 AA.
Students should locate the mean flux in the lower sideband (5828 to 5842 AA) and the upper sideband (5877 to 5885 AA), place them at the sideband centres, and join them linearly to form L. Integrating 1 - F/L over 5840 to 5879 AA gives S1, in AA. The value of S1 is -2.0 AA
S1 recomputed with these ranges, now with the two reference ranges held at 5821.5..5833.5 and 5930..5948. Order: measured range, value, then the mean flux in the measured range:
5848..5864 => -0.96 AA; 4.35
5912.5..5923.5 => 0.47 AA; 4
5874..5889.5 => 0.45 AA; 4.01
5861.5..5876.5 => -1.05 AA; 4.41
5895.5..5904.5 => 0.27 AA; 4.03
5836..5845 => -0.29 AA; 4.21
